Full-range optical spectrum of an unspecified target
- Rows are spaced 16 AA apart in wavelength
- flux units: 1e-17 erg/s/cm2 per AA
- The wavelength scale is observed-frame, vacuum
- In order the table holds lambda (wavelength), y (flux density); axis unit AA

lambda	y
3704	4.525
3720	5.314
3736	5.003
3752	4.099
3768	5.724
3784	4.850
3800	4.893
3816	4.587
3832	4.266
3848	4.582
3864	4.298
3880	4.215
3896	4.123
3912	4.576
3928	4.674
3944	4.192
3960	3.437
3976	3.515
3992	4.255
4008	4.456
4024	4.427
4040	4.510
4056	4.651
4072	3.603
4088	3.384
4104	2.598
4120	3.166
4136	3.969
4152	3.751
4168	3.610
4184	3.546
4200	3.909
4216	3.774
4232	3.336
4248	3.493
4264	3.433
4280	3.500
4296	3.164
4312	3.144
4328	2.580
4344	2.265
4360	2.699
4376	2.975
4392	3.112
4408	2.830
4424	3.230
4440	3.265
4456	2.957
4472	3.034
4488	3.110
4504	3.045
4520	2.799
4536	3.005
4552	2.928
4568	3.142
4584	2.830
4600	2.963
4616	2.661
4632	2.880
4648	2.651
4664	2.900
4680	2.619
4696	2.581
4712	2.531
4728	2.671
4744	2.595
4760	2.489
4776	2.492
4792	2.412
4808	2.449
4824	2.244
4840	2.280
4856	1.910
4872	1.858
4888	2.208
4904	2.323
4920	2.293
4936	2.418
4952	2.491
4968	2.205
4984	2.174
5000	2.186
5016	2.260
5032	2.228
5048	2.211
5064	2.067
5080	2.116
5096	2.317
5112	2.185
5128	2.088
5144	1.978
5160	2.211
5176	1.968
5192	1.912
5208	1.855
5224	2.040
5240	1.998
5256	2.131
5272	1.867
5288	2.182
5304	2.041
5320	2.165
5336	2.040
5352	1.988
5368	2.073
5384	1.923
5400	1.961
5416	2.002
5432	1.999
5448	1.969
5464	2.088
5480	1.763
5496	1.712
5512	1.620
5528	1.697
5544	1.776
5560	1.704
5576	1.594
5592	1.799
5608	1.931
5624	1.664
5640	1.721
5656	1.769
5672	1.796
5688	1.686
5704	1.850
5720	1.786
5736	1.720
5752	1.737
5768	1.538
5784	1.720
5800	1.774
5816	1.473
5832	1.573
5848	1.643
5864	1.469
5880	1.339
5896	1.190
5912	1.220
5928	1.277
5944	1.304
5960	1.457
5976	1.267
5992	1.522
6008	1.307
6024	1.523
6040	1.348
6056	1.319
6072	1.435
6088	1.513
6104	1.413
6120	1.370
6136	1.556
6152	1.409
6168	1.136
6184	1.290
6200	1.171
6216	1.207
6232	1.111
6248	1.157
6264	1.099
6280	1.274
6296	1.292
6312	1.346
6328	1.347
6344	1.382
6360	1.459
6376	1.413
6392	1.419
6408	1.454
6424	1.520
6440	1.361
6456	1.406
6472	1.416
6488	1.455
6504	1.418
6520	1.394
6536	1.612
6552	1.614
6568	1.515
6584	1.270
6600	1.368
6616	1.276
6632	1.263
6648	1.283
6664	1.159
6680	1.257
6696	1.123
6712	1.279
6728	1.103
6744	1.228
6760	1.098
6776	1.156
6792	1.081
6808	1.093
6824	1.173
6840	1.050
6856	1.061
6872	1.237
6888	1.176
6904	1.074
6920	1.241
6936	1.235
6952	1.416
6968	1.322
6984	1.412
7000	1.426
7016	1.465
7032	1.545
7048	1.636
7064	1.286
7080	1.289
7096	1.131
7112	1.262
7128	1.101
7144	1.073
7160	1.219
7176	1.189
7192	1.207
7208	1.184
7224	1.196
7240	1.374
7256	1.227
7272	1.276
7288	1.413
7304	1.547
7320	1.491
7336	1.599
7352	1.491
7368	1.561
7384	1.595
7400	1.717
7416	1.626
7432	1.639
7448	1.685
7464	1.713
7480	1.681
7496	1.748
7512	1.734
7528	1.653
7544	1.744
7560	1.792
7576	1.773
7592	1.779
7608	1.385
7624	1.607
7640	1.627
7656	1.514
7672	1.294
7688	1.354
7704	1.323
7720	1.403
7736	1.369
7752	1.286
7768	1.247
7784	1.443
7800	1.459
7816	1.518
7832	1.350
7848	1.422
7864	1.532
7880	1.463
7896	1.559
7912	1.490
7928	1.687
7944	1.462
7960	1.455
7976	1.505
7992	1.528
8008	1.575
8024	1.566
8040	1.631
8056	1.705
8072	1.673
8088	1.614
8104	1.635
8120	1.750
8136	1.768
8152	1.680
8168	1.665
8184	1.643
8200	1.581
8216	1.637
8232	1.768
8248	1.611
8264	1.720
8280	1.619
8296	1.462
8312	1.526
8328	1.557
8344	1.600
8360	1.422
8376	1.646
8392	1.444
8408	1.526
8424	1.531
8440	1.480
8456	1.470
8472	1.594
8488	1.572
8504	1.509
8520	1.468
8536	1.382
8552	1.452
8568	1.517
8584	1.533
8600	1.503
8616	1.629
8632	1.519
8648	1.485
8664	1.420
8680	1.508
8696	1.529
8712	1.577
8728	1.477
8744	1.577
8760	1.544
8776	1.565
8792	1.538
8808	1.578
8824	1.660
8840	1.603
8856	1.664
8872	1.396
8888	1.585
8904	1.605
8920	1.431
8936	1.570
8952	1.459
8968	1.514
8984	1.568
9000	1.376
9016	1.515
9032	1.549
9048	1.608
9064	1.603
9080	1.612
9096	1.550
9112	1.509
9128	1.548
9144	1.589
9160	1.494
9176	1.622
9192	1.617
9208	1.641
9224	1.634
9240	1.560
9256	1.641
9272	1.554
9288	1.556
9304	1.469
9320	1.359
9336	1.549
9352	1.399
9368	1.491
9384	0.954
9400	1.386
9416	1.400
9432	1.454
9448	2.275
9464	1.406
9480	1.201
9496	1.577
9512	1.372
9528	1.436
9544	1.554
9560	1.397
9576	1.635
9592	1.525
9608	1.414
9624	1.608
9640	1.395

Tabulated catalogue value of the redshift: 0.643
